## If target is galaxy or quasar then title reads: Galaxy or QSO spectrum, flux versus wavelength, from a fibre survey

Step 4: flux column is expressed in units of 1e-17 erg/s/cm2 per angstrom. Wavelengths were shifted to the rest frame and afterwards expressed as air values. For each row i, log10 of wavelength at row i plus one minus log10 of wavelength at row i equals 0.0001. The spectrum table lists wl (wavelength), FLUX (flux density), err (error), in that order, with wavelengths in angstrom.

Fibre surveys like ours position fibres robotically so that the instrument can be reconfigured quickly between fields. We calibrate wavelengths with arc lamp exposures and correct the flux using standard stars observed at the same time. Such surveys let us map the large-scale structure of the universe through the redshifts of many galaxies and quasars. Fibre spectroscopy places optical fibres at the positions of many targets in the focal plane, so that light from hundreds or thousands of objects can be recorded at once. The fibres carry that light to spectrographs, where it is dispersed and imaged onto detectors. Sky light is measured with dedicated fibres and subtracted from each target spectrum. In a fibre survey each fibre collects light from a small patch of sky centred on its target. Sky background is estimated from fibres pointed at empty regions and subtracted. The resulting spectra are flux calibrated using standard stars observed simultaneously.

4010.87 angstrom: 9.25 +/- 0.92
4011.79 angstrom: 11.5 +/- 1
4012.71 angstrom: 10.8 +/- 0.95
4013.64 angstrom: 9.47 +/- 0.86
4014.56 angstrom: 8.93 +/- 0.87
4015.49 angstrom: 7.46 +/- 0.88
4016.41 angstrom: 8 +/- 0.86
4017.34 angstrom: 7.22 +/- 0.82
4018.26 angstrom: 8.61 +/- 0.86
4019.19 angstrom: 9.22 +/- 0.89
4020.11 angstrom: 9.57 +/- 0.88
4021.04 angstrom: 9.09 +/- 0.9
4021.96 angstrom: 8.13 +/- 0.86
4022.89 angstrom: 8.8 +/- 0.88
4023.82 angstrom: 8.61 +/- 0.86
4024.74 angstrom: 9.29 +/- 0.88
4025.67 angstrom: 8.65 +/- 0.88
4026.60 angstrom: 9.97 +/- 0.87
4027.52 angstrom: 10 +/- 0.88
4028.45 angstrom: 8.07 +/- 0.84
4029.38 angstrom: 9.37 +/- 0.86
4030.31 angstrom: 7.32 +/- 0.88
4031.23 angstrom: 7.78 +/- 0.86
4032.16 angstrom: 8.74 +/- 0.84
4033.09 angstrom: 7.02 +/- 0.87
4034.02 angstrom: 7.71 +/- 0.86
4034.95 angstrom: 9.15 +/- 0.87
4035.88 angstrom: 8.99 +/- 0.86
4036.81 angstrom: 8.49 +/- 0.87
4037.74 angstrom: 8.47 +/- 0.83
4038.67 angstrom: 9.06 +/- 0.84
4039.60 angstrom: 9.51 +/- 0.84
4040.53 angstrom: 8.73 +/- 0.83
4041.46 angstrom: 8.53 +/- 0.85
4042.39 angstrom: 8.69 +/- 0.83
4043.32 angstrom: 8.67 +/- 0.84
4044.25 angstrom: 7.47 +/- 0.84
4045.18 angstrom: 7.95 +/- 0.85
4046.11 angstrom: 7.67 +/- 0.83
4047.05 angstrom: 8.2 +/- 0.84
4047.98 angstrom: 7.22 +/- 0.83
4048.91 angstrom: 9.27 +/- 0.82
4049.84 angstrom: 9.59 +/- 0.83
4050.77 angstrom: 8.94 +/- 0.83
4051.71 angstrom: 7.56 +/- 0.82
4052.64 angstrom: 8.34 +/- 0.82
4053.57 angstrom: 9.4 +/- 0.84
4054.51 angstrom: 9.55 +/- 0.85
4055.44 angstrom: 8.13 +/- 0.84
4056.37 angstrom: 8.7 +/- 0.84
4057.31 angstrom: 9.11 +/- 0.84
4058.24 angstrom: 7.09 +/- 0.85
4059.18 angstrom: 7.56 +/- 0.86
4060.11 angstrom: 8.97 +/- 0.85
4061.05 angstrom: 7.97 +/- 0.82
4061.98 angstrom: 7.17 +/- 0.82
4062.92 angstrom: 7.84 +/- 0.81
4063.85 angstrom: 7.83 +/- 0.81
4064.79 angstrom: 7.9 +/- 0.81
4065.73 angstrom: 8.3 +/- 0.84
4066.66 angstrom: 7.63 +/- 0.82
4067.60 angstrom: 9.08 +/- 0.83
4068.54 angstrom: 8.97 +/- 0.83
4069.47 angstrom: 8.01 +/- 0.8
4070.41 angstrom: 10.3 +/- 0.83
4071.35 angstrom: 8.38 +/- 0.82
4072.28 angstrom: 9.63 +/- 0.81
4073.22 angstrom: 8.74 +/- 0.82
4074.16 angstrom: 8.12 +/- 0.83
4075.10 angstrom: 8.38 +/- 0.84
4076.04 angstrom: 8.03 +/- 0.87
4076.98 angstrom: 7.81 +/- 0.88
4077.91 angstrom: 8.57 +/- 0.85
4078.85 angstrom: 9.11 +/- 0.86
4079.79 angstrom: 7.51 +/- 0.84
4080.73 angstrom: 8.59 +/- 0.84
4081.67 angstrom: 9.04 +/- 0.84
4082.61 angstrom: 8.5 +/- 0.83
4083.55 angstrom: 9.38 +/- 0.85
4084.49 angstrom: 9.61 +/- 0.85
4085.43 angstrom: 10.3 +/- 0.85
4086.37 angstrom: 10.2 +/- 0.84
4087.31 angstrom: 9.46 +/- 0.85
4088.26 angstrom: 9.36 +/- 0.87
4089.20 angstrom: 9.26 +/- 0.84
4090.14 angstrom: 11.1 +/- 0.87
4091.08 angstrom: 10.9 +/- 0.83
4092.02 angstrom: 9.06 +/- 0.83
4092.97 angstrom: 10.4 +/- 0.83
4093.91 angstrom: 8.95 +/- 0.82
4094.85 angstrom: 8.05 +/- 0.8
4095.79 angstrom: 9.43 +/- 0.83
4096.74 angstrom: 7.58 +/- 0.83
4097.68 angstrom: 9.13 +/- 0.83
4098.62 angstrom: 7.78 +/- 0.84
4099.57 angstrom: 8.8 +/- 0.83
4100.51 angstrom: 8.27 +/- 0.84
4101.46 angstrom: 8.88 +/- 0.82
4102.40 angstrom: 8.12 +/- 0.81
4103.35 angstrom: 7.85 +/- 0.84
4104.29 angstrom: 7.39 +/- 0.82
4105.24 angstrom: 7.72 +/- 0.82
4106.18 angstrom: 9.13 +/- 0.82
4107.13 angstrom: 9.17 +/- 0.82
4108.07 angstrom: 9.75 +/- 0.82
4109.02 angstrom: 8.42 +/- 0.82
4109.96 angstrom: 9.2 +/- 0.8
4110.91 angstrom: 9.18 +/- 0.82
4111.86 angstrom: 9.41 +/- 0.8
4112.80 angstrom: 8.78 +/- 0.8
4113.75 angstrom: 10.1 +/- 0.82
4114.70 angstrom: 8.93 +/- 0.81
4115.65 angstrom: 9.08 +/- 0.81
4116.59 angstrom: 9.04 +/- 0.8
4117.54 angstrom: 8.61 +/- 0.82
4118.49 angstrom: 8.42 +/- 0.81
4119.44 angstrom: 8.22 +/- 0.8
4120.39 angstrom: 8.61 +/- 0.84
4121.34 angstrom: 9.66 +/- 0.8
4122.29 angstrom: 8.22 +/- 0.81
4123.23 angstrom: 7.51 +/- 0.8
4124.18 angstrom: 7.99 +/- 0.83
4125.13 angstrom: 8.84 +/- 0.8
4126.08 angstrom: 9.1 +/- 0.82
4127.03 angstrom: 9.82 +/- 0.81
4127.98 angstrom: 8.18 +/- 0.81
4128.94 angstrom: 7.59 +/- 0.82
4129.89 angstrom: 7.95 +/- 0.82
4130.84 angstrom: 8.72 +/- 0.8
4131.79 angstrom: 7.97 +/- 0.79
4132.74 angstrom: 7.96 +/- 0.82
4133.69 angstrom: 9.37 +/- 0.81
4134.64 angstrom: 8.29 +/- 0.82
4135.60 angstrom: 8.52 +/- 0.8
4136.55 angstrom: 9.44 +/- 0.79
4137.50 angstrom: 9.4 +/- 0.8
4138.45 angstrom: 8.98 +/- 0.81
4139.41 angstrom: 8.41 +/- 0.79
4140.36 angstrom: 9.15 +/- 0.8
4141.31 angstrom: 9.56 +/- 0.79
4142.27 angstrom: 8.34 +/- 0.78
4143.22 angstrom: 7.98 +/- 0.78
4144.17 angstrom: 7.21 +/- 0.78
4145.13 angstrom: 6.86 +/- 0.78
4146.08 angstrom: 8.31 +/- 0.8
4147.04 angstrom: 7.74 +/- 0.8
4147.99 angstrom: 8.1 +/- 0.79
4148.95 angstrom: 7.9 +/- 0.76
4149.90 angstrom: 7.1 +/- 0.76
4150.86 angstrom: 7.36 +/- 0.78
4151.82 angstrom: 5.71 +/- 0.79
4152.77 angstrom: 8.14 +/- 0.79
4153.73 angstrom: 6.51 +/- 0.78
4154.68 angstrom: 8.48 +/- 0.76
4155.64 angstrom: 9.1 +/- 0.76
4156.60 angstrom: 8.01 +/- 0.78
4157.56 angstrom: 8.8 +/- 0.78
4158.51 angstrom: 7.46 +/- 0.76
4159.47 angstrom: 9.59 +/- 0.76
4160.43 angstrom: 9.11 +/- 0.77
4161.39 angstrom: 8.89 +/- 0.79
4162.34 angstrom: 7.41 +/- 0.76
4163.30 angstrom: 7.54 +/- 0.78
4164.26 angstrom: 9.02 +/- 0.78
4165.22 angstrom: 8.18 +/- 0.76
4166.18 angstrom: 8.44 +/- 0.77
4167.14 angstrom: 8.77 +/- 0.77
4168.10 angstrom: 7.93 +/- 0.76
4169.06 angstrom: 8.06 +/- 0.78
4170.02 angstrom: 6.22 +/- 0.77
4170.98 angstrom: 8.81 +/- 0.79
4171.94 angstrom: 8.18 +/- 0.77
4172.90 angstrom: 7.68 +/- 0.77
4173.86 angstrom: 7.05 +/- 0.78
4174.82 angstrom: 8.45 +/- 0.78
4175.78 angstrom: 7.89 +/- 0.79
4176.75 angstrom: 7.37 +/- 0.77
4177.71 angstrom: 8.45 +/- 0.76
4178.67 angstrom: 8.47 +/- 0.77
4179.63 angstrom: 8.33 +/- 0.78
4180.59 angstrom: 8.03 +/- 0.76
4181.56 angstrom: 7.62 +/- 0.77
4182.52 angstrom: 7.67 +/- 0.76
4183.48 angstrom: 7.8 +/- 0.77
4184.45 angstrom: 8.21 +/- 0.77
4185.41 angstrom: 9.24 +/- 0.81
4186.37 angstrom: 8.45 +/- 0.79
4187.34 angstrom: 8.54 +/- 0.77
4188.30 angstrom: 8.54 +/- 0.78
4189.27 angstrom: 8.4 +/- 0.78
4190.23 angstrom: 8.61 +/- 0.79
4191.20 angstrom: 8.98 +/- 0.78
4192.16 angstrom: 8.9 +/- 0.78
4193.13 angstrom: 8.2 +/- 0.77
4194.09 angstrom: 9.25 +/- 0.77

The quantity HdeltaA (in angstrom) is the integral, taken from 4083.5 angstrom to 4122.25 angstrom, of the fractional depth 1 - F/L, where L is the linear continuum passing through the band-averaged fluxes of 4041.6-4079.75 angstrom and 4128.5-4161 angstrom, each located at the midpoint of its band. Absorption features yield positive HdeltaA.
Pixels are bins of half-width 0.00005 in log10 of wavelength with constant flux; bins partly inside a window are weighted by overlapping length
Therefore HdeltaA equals -3.4 angstrom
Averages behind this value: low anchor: 8.39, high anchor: 8.21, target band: 9.03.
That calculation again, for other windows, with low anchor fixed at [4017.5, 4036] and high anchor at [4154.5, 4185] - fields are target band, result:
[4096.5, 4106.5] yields 0.2 angstrom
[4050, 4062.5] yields 0.3 angstrom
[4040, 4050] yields 0.3 angstrom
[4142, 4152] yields 0.8 angstrom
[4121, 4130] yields -0.2 angstrom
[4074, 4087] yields -0.5 angstrom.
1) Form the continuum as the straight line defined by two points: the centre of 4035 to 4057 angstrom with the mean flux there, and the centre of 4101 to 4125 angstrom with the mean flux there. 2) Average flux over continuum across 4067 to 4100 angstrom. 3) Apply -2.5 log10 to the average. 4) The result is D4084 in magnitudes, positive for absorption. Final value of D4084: -0.04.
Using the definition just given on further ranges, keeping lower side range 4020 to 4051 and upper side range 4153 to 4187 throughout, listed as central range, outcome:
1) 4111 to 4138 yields -0.052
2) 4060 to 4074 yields 0.008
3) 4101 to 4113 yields -0.043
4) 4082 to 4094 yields -0.158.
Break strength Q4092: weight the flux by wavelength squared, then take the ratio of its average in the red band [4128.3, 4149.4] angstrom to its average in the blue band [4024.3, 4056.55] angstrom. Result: 1.02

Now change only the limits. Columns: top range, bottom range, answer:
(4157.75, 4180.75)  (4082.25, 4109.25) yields 0.93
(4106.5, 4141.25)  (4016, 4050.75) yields 1.07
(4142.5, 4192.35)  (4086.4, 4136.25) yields 0.94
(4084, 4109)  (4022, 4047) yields 1.09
